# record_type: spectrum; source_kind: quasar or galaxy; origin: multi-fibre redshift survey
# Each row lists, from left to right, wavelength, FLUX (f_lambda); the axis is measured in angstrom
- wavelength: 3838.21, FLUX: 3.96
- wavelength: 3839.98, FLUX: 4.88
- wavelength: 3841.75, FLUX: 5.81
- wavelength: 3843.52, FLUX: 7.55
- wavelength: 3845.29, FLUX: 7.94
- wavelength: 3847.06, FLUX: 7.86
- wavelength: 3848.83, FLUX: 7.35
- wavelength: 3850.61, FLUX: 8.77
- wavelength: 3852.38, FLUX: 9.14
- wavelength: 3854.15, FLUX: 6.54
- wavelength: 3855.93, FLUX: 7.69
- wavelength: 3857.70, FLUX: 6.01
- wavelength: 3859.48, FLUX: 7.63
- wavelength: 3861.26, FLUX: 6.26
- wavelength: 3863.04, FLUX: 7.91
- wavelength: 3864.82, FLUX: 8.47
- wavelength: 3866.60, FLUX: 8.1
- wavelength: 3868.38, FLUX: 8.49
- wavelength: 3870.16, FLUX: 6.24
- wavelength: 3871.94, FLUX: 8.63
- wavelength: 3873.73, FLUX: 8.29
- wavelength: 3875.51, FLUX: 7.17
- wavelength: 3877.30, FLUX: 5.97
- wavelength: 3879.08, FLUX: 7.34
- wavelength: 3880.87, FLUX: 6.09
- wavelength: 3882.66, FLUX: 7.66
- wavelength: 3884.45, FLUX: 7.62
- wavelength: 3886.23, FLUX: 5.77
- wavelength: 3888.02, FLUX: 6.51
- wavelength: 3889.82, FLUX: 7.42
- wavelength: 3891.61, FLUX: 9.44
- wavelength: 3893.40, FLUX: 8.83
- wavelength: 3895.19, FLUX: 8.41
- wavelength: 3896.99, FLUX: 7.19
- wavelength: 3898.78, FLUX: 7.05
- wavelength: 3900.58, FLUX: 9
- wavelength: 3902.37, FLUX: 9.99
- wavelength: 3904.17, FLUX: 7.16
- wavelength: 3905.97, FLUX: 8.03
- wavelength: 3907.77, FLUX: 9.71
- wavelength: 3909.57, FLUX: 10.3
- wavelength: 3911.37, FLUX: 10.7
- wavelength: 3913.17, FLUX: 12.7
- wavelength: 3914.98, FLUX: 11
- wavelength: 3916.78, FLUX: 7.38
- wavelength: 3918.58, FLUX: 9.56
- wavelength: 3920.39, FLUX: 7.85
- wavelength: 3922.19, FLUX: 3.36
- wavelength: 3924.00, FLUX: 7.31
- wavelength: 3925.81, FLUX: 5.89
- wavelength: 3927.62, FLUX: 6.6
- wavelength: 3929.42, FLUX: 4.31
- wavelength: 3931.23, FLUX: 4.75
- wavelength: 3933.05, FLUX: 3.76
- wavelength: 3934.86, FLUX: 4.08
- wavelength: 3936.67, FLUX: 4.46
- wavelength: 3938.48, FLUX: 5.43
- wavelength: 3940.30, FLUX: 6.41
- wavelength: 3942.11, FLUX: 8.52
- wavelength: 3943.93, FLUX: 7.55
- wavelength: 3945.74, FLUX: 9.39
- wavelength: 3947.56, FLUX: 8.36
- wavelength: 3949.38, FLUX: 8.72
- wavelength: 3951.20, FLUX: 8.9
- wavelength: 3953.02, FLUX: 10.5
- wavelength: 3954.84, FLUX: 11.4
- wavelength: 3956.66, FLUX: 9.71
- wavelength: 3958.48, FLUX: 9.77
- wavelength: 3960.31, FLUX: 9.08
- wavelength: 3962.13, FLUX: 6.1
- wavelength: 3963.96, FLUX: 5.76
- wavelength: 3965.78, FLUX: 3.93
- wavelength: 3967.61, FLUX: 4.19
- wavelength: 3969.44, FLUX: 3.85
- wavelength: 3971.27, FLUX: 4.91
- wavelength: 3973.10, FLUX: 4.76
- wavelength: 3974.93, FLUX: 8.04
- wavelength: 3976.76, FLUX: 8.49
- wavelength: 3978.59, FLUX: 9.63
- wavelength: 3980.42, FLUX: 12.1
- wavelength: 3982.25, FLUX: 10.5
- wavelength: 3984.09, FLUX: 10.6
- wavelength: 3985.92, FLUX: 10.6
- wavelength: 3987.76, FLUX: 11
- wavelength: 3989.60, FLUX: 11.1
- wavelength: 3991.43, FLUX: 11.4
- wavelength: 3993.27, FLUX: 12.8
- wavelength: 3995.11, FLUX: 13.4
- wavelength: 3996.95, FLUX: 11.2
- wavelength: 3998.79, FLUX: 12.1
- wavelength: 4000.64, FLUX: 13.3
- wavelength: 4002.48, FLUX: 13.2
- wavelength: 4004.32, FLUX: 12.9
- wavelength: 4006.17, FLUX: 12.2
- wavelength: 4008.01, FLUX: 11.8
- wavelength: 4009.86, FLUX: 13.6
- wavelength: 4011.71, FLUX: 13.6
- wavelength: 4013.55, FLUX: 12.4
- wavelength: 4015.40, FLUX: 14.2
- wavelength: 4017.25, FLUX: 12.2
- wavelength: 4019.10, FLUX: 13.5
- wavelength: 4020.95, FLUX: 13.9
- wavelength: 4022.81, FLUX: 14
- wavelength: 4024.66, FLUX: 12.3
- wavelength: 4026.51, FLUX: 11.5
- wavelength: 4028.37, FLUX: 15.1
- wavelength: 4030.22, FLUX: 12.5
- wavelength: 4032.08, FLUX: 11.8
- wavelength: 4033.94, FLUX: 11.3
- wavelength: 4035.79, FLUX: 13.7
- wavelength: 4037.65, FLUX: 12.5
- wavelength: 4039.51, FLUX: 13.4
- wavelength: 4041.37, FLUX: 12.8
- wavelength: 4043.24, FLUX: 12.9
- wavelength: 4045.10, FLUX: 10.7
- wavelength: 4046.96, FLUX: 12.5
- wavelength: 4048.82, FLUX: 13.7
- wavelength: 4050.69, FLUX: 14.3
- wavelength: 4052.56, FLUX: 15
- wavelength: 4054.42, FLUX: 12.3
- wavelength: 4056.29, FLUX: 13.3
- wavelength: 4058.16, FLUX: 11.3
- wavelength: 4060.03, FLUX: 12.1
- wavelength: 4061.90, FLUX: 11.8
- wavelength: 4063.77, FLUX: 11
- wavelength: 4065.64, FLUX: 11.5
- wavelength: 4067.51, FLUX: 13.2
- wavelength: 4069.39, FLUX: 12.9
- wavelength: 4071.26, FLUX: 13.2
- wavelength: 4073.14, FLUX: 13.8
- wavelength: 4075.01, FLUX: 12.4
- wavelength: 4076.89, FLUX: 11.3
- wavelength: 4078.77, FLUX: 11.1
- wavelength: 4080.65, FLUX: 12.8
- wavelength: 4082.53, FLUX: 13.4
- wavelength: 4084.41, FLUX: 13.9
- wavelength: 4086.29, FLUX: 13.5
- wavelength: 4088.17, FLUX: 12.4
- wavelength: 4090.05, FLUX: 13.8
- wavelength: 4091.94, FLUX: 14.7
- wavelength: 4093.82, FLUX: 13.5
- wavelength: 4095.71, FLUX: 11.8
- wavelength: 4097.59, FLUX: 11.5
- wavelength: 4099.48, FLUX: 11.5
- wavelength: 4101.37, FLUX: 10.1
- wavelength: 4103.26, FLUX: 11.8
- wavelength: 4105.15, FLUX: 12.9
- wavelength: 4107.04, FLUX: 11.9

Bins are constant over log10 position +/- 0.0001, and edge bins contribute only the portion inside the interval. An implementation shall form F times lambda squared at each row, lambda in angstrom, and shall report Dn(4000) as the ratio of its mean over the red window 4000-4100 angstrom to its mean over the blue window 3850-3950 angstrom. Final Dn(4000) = 1.83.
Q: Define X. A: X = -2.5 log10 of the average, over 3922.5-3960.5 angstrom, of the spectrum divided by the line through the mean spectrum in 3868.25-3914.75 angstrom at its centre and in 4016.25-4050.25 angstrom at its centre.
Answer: 0.33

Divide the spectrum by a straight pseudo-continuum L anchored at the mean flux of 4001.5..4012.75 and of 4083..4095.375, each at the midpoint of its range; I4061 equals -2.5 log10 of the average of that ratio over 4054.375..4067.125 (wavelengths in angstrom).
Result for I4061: 0.12 mag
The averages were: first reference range 12.9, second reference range 13.5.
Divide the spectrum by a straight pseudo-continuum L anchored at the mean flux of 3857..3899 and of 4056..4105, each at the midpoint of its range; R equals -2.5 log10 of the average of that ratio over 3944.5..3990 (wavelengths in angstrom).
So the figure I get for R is 0.148 mag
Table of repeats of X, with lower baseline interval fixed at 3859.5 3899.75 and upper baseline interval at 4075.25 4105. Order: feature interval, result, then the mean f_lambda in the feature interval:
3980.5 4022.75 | -0.19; 12.4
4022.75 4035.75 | -0.15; 12.6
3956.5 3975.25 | 0.47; 6.18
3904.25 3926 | -0.05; 8.68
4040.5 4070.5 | -0.08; 12.6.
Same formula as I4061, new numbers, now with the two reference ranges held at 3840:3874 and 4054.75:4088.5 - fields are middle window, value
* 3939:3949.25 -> 0.19 mag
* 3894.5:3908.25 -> 0.04 mag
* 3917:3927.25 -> 0.30 mag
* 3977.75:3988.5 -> -0.03 mag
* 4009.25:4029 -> -0.18 mag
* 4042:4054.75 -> -0.10 mag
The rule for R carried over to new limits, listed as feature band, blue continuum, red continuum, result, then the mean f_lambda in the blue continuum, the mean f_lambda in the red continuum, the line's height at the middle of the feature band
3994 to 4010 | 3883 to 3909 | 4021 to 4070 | -0.11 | 8.03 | 12.7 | 11.3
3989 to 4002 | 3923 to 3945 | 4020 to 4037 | -0.18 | 5.77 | 12.9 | 10.4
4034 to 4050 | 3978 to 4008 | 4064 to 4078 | -0.04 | 11.8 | 12.5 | 12.2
